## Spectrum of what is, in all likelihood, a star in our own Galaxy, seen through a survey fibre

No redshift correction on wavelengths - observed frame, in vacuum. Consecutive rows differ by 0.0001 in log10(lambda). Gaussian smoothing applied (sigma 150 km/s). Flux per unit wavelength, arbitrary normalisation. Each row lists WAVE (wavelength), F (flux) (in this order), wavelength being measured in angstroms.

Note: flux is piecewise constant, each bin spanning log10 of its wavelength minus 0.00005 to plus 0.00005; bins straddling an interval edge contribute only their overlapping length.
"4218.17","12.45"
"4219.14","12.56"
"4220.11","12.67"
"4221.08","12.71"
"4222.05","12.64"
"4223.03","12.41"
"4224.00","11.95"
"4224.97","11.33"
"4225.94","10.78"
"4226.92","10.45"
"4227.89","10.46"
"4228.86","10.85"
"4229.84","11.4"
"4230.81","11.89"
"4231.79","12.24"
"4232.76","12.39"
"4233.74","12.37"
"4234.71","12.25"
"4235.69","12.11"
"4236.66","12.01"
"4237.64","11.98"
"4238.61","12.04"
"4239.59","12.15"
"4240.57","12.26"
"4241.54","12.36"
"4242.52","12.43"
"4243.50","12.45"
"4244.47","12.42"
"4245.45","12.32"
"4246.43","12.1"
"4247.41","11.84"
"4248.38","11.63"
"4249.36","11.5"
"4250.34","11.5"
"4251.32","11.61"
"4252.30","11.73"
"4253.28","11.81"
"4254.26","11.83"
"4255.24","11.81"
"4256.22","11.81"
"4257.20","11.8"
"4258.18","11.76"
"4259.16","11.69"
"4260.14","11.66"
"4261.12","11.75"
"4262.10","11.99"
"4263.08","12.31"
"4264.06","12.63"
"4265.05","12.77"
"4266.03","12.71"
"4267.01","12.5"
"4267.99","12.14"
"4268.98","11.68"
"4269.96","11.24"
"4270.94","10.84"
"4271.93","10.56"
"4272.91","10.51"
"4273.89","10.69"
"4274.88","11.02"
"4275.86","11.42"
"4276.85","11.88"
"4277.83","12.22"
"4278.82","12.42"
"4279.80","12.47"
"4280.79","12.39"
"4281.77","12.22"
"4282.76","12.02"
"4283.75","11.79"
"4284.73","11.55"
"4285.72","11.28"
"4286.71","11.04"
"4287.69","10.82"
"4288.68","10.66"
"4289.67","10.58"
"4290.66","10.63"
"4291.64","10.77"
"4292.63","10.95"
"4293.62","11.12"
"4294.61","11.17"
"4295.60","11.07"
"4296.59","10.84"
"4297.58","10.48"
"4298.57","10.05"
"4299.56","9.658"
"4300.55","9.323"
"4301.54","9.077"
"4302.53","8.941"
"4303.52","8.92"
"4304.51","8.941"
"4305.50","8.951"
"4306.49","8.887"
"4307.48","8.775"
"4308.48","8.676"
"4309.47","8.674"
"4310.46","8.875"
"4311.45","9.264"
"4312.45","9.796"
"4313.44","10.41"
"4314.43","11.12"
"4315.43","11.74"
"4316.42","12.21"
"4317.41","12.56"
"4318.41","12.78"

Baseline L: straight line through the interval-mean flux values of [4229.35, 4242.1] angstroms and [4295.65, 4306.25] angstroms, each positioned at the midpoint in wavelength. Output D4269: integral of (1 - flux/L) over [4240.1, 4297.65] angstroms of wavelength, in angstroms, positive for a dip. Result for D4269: -4.6 angstroms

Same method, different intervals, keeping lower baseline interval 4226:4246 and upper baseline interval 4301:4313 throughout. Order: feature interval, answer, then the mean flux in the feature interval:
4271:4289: -2.5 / 11.5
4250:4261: -0.6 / 11.7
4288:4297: -1.2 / 10.9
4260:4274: -1.5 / 11.8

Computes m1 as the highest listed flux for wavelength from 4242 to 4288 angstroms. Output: 12.77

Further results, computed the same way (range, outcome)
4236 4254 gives 12.45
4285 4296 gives 11.28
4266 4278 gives 12.71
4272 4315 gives 12.47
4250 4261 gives 11.83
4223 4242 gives 12.41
